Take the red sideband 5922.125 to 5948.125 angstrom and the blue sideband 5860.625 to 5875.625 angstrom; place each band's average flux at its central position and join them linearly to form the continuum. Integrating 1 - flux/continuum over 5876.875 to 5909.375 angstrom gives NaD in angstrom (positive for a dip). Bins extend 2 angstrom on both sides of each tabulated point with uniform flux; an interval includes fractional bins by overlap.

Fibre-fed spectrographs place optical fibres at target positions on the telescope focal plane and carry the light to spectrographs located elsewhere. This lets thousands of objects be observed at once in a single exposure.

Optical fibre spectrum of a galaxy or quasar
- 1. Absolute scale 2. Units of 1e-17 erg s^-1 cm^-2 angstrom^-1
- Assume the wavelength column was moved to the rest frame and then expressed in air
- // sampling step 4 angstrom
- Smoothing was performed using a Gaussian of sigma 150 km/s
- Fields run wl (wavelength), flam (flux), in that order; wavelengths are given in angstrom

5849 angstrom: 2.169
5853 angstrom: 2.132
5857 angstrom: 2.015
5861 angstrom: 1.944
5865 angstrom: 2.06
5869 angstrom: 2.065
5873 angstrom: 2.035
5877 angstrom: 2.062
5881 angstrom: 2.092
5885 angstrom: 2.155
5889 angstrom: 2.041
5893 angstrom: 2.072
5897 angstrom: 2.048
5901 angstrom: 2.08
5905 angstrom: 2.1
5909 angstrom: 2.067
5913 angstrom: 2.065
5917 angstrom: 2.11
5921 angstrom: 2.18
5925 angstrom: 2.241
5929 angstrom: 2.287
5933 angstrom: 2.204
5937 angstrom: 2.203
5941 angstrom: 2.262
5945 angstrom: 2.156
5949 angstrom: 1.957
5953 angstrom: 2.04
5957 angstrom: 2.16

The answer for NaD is 0.3 angstrom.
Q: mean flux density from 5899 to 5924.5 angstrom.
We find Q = 2.11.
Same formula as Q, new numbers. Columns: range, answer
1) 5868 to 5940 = 2.12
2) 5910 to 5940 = 2.18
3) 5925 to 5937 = 2.24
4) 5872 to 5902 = 2.07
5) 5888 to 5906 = 2.07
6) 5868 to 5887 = 2.08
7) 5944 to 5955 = 2.04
